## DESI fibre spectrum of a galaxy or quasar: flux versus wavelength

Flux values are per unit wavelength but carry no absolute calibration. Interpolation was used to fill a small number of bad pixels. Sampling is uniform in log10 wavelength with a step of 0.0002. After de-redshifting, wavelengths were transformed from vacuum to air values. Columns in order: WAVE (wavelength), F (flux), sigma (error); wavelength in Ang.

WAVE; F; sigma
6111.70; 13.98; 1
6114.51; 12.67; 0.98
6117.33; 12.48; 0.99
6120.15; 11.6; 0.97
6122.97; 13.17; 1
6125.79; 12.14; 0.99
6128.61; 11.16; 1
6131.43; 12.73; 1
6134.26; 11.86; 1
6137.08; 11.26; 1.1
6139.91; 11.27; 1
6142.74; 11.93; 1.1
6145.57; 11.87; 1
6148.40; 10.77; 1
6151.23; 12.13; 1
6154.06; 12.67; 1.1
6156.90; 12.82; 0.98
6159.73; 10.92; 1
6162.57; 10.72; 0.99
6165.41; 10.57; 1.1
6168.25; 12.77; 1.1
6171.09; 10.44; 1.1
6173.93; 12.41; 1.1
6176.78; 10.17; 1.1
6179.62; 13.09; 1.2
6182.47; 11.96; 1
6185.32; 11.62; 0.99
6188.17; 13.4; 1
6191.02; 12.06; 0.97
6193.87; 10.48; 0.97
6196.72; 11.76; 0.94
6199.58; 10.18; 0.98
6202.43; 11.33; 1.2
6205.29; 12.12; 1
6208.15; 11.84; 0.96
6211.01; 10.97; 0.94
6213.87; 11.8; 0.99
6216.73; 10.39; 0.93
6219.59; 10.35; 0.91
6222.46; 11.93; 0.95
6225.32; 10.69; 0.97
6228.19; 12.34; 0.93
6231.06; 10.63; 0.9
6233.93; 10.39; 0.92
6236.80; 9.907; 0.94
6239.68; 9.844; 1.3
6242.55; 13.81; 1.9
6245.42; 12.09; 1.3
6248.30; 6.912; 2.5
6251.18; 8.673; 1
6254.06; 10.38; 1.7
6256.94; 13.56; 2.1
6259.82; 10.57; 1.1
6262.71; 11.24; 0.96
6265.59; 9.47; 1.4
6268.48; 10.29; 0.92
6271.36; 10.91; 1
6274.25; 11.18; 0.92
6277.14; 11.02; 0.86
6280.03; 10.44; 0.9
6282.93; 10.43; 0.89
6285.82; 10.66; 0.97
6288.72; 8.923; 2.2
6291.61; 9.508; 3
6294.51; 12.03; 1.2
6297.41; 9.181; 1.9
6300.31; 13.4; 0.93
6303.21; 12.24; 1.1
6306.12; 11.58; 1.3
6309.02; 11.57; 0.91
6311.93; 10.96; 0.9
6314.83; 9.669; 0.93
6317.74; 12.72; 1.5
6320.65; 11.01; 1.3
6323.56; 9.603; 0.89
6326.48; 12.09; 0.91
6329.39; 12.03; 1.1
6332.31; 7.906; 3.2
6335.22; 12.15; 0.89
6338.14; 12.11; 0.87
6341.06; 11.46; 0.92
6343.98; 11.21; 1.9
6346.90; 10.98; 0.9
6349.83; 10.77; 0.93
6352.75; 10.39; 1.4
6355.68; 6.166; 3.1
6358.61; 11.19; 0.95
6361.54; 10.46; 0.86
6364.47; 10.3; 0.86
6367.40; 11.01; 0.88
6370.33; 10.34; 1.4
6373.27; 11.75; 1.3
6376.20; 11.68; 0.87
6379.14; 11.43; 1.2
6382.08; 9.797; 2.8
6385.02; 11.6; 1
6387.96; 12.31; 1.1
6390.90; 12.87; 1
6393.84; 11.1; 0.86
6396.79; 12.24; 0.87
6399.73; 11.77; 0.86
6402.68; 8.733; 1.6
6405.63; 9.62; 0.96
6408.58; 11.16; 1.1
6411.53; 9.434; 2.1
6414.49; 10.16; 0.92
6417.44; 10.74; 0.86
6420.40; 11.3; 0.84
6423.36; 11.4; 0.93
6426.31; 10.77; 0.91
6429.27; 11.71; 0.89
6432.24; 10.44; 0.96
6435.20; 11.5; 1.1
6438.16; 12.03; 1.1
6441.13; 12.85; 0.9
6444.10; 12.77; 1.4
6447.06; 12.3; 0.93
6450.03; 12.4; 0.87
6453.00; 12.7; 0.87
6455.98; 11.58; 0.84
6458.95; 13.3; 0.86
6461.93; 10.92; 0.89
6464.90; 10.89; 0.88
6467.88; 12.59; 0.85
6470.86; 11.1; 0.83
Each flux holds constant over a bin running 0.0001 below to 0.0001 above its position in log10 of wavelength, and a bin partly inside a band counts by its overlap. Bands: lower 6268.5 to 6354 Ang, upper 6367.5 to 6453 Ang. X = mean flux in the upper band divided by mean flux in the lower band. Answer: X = 1.03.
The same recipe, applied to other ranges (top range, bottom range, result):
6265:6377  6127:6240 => 0.94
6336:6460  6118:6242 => 0.97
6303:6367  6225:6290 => 1.02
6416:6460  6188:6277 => 1.08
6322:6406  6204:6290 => 1.01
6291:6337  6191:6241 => 1.01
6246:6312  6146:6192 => 0.91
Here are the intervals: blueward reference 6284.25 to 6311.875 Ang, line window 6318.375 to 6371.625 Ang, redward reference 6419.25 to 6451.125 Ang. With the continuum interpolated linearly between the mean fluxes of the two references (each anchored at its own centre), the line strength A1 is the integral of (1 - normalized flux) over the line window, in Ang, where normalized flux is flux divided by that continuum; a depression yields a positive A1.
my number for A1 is 2.9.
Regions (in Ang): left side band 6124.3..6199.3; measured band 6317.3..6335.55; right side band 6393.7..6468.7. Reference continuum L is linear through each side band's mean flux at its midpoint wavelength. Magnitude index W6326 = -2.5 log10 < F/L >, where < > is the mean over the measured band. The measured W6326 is 0.058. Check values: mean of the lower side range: 11.7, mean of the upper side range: 11.4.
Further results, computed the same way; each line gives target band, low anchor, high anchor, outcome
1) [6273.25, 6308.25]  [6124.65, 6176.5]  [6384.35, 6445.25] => 0.05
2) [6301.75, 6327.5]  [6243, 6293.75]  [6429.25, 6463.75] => -0.04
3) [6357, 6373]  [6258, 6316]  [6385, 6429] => 0.02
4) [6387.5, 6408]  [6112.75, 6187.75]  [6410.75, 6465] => 0.04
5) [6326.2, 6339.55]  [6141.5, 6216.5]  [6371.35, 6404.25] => 0.02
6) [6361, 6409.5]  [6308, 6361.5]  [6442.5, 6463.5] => 0.03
